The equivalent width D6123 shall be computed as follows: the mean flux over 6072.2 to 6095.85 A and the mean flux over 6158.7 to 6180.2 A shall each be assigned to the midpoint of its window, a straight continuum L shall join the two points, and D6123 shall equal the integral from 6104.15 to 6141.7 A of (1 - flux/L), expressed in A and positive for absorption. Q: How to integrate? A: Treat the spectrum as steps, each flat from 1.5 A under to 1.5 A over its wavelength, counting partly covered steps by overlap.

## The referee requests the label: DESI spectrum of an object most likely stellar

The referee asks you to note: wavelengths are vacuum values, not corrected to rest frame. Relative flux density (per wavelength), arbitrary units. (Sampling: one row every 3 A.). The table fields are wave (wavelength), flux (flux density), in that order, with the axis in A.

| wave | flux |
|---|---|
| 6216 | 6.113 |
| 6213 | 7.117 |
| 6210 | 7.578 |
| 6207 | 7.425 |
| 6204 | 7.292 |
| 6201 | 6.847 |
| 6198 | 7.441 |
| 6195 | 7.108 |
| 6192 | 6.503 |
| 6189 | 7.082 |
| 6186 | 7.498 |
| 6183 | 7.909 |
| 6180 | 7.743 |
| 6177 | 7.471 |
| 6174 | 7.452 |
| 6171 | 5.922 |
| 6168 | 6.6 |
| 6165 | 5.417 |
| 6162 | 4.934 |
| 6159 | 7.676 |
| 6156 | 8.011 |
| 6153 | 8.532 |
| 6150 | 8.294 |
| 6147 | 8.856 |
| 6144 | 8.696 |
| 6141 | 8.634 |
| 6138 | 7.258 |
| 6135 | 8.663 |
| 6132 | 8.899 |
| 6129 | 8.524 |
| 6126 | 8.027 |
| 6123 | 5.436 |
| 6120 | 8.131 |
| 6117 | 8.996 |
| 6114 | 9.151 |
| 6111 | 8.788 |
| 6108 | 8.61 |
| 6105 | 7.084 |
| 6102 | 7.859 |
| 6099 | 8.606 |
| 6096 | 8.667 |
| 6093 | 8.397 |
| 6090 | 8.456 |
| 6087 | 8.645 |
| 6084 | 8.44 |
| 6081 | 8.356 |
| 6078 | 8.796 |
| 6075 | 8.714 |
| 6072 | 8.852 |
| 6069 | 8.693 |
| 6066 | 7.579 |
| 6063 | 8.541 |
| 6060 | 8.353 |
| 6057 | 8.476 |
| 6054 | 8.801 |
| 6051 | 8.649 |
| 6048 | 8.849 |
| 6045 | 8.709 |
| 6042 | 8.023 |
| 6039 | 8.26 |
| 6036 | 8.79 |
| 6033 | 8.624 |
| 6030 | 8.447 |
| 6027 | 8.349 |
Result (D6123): -2.7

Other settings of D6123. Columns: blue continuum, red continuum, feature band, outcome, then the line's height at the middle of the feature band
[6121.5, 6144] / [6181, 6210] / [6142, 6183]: 1.3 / 7.63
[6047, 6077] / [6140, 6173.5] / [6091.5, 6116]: -1.1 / 8.04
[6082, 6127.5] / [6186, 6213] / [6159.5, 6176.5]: 2.9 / 7.52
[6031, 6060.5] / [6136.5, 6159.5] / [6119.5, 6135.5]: 0.8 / 8.33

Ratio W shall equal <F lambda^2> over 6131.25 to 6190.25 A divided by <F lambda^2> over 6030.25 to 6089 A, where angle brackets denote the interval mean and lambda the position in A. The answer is 0.92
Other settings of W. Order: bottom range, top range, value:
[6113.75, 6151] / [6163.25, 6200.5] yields 0.86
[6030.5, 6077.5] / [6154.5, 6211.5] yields 0.86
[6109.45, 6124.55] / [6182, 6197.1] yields 0.91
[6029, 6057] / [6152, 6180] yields 0.84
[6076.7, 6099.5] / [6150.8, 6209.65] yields 0.86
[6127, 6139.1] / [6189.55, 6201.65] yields 0.85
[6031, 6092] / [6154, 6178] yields 0.81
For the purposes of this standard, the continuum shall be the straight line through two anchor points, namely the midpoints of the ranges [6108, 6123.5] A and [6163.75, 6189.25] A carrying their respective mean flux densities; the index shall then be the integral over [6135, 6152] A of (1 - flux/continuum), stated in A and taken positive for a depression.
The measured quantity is -1.4 A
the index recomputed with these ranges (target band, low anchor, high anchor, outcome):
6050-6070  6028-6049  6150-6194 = -0.34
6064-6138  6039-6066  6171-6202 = -2.73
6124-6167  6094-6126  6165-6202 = -1.21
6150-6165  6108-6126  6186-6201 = 0.74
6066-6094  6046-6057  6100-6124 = -0.42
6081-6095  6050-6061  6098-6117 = -0.02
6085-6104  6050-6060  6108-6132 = -0.07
